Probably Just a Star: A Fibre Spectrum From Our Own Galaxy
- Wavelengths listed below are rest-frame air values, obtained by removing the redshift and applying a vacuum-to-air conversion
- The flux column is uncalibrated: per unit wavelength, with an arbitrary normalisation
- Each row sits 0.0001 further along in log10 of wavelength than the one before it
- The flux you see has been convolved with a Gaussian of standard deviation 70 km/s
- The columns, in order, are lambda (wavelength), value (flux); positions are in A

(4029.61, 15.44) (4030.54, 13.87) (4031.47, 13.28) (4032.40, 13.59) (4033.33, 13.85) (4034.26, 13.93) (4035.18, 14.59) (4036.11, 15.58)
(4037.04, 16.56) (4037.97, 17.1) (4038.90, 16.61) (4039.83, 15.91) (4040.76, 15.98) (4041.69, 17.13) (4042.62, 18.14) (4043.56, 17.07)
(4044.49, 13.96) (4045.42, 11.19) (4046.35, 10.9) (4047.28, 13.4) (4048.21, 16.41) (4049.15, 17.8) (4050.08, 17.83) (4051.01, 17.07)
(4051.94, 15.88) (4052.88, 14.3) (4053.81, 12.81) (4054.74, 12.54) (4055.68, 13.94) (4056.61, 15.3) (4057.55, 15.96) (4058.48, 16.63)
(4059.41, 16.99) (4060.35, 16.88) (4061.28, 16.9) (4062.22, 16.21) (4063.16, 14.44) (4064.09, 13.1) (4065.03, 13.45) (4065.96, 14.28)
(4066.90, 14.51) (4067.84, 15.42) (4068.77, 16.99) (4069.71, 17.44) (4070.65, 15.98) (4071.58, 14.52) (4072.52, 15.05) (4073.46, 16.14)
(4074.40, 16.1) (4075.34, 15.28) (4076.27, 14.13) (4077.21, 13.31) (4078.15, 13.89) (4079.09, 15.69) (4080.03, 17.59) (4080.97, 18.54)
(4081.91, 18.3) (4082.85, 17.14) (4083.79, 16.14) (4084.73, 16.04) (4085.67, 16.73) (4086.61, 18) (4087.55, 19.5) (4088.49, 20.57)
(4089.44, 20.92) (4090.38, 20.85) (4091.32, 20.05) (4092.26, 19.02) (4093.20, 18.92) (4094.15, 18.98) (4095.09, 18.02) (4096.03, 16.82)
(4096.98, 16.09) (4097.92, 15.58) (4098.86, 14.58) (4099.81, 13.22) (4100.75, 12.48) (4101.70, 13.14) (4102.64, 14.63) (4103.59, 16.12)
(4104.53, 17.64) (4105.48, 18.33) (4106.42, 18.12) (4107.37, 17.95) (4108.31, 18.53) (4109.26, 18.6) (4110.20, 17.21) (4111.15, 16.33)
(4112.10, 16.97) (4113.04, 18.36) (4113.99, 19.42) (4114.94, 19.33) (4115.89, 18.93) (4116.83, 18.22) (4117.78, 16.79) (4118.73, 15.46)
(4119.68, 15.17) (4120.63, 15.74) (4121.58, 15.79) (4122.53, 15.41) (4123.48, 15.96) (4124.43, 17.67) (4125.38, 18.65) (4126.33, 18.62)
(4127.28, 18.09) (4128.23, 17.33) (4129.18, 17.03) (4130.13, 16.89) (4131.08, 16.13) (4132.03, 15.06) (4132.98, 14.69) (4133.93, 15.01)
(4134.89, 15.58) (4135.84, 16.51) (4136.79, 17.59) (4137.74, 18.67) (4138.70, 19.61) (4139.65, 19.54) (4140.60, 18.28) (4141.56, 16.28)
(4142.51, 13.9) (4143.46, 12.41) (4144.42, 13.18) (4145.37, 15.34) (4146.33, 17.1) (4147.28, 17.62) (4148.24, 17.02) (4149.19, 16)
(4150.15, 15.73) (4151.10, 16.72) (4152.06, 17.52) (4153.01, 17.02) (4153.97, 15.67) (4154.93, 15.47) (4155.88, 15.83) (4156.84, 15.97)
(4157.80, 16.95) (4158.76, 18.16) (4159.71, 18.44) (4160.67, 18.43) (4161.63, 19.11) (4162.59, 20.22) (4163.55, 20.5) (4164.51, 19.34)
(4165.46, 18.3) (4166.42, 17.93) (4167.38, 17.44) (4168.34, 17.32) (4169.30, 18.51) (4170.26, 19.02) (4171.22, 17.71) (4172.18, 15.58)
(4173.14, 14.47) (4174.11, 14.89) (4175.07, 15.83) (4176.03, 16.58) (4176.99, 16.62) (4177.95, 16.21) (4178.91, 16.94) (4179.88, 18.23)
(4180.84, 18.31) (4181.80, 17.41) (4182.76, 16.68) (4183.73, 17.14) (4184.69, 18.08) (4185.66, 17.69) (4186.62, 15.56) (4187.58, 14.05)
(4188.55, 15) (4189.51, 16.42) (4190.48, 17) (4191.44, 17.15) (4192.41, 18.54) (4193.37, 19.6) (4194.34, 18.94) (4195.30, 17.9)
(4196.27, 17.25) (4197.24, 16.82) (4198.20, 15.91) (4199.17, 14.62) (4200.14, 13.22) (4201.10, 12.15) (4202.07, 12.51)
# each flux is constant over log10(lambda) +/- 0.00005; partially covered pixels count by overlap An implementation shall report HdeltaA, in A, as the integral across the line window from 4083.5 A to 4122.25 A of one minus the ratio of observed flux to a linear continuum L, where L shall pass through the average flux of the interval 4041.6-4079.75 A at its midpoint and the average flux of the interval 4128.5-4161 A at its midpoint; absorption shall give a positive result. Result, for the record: -3.48 A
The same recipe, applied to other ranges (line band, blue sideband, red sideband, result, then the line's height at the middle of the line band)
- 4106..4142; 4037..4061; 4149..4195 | -1.5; 16.6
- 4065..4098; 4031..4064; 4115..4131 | -1.6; 16.1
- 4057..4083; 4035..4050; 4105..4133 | 0.7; 16.2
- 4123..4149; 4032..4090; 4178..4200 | -0.3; 16.5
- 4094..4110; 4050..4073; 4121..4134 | -0.2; 16.1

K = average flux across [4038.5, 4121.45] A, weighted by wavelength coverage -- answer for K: 16.3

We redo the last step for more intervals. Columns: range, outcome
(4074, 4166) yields 17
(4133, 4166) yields 17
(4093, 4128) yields 16.9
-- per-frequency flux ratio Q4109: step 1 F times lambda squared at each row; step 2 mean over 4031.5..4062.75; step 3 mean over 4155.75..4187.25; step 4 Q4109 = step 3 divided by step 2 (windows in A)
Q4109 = 1.2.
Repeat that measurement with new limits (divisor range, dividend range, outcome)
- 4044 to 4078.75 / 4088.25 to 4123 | 1.17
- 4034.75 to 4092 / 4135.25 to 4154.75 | 1.07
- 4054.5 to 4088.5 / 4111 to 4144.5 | 1.09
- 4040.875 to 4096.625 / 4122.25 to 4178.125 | 1.09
